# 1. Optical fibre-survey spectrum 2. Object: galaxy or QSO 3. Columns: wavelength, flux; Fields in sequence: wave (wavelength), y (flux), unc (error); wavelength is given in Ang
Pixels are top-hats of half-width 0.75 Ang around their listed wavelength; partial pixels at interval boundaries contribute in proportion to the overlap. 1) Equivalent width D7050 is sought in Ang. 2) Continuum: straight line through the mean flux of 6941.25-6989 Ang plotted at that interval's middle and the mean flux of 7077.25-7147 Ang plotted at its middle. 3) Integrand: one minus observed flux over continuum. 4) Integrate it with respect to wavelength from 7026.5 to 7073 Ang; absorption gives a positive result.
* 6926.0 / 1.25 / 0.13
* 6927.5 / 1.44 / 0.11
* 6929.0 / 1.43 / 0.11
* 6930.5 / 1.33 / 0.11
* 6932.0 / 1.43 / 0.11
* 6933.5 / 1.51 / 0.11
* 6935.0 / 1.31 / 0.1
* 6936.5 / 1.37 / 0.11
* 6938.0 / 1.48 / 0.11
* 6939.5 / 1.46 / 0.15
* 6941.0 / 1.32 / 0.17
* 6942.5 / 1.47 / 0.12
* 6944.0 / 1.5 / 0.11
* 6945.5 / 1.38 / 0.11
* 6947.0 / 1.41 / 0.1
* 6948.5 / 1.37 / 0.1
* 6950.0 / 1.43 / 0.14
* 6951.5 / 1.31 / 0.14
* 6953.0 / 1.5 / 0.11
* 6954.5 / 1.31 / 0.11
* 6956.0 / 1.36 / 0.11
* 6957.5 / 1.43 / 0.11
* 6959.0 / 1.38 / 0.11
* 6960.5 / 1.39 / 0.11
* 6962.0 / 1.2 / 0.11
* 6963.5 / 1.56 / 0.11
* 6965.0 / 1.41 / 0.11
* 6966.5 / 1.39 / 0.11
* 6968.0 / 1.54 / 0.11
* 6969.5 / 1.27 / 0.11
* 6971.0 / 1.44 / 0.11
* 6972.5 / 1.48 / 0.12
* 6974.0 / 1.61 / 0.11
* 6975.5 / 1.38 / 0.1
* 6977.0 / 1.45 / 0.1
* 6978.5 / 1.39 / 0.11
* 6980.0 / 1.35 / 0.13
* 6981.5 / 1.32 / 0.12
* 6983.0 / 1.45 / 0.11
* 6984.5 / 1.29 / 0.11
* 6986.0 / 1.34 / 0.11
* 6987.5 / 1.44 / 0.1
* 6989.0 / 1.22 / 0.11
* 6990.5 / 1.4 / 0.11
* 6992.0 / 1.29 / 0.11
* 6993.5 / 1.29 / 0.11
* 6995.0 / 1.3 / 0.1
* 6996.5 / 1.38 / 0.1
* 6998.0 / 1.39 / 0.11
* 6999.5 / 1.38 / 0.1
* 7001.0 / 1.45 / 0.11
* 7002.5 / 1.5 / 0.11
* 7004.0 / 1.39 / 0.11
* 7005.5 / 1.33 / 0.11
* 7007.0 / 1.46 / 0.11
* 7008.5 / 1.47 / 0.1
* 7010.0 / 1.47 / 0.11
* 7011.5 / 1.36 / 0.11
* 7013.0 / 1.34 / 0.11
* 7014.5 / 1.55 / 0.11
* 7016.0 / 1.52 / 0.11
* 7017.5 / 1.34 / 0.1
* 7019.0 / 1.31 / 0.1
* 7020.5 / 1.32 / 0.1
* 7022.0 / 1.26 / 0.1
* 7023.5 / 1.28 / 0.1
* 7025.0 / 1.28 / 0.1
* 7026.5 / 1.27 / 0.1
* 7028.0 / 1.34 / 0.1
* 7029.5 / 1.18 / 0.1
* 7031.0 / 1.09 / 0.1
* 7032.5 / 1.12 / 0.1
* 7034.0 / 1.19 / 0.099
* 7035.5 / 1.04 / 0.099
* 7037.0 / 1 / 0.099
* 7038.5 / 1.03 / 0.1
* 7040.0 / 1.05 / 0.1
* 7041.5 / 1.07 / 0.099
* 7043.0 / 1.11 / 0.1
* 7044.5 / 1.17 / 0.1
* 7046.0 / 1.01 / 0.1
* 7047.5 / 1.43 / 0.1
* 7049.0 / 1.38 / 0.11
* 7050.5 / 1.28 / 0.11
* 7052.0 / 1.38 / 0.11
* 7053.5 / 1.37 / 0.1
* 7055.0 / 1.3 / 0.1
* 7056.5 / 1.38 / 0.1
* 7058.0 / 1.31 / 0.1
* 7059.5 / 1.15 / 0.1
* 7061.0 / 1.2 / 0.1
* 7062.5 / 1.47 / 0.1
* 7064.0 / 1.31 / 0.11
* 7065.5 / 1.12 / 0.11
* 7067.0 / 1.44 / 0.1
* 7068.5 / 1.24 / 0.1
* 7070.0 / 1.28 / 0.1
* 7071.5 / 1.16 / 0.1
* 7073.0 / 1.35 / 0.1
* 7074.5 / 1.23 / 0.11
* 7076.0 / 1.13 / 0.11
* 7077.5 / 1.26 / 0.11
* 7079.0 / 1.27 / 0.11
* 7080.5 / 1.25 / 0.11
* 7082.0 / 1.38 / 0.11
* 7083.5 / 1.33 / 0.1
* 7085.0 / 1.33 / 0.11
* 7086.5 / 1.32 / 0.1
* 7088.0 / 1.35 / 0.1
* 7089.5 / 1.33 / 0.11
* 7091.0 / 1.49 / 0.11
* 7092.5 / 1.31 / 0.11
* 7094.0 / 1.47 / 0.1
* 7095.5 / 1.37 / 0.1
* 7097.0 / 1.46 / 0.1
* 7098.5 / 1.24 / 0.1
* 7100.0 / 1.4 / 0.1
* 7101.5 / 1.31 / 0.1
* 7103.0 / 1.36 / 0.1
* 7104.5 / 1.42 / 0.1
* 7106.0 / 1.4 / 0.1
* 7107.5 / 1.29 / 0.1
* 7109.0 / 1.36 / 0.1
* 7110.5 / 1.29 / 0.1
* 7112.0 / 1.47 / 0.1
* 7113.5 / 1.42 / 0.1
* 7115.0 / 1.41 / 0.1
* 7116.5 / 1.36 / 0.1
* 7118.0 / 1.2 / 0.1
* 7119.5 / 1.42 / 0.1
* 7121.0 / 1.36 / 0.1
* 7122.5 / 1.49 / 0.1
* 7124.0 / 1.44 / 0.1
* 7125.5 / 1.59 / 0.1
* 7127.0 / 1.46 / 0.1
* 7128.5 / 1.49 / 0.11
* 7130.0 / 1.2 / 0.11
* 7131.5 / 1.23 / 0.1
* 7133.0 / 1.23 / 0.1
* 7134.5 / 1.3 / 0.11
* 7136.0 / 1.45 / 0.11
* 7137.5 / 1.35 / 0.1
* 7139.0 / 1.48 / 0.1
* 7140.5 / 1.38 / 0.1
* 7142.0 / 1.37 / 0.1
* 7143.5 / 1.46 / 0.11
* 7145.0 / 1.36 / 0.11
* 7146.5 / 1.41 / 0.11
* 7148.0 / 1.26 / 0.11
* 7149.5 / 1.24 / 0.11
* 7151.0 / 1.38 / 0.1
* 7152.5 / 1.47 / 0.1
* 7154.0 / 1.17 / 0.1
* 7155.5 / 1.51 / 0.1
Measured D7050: 5.4 Ang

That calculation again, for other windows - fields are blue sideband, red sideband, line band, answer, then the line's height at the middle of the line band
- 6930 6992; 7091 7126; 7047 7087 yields 2.6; 1.39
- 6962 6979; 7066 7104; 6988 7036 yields 2.2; 1.4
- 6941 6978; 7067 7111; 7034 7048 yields 2.7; 1.36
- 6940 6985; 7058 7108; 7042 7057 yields 0.7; 1.34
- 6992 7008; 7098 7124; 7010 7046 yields 4.0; 1.38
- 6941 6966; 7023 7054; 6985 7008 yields -1.4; 1.29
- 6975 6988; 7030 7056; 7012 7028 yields -1.2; 1.25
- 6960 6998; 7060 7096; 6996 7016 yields -0.9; 1.36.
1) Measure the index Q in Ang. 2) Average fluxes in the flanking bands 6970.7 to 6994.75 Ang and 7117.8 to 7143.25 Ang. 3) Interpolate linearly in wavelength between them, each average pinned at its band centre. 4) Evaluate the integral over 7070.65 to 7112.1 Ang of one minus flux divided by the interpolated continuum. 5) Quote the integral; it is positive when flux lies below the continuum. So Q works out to 1.6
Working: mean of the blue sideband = 1.38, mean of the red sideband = 1.38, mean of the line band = 1.33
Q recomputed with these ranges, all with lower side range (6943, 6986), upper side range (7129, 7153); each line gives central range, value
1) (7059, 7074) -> 1.1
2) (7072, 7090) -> 1.0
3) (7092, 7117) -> -0.3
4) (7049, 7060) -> 0.5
